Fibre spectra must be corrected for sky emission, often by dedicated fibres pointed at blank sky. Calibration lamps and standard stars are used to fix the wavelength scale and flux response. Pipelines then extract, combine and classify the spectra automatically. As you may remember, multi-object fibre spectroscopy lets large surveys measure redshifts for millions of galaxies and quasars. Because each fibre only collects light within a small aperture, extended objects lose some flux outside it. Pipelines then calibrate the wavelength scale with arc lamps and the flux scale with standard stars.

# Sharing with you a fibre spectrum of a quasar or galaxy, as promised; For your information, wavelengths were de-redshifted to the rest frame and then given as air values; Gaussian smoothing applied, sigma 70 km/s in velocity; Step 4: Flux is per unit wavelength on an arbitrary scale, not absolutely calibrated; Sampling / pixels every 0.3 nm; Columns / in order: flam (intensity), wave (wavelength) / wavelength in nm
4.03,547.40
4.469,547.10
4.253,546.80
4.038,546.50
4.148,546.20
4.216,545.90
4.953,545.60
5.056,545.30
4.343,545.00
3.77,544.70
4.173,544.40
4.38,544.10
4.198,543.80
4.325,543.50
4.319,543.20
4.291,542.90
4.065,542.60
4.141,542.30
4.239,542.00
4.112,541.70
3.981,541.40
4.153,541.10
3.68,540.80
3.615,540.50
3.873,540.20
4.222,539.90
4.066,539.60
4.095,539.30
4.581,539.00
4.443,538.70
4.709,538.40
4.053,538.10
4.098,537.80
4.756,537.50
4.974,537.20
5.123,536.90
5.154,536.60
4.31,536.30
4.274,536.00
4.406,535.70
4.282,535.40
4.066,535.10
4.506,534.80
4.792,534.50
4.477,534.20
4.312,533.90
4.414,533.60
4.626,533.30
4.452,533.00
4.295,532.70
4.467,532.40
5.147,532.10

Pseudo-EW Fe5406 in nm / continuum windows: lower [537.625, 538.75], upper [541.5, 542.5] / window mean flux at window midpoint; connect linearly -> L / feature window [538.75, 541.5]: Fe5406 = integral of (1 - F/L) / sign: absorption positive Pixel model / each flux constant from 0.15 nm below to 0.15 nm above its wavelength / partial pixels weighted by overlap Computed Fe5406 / 0.12 nm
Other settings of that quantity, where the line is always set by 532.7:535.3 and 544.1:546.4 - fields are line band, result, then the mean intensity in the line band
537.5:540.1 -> 0.06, 4.3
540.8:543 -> 0.14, 4.11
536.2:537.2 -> -0.11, 4.91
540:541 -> 0.14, 3.77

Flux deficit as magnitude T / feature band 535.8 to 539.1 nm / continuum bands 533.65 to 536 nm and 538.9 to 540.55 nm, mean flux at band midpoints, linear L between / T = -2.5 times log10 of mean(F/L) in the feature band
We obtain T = -0.09 mag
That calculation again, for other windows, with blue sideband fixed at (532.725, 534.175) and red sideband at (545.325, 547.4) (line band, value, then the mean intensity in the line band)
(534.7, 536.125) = 0.032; 4.3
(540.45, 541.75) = 0.126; 3.92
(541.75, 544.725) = 0.045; 4.21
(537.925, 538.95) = 0.000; 4.41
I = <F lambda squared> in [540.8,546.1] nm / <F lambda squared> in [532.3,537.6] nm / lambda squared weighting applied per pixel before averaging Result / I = 1.0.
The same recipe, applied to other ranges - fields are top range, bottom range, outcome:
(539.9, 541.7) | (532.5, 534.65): 0.90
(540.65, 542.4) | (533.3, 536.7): 0.93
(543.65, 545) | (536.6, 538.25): 0.92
